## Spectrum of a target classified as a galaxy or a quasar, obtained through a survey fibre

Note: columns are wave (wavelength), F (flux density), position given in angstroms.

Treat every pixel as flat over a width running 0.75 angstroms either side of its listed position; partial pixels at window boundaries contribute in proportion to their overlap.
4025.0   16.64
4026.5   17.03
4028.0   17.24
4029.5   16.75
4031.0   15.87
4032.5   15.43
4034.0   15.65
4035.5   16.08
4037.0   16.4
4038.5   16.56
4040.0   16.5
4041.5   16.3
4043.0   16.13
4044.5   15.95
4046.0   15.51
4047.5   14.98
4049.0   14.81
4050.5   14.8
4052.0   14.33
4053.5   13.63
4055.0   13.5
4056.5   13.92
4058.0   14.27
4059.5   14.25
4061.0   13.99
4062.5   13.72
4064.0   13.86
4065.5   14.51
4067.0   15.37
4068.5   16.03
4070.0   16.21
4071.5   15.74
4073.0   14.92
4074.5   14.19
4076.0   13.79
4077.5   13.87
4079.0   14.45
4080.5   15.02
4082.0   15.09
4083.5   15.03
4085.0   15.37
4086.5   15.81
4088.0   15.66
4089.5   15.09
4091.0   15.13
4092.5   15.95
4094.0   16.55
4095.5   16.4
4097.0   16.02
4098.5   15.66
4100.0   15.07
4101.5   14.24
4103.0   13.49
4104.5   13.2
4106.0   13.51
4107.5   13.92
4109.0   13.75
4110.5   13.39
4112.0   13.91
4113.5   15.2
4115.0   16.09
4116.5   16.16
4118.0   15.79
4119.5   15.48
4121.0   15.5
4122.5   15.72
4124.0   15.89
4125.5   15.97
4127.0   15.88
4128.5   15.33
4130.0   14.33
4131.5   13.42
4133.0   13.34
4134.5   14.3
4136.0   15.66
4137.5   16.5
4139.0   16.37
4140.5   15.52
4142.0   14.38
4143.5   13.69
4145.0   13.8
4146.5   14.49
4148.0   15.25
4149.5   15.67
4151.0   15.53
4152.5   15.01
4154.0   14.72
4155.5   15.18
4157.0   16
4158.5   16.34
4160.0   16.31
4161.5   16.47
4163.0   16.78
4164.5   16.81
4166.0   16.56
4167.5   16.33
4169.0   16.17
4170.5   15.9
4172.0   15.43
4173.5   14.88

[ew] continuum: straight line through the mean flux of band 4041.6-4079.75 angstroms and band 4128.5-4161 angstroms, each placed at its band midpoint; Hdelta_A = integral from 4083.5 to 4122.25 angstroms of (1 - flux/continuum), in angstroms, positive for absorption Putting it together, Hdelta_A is -0.5 angstroms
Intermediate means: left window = 14.7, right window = 15.1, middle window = 15.1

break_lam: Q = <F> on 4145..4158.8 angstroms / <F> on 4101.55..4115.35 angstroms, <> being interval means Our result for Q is 1.1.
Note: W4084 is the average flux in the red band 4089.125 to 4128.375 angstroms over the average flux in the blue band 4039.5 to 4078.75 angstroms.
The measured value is 1.02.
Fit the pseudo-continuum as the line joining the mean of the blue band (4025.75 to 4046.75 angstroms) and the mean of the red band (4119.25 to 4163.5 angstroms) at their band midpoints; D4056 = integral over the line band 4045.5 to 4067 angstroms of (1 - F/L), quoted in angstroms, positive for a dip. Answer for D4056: 2.3 angstroms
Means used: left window 16.2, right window 15.3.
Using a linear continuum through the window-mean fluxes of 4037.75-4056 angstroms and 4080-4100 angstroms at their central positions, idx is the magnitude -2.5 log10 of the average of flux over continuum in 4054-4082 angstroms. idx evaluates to 0.06 mag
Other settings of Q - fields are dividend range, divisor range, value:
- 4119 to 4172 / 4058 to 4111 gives 1.04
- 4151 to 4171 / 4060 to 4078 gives 1.09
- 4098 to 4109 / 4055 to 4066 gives 1.00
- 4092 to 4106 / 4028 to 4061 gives 0.98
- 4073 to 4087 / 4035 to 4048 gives 0.92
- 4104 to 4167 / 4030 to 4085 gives 1.01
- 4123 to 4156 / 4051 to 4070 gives 1.05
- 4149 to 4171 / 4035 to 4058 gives 1.05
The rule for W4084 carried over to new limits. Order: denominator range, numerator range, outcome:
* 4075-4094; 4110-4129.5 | 1.02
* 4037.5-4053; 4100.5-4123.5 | 0.94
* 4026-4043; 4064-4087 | 0.92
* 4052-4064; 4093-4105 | 1.09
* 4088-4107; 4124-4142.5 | 1.01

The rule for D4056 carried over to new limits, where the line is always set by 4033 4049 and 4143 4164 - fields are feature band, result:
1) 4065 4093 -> 1.1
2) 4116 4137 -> 0.5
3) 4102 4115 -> 1.4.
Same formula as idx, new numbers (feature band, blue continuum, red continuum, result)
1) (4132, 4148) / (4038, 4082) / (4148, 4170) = 0.07 mag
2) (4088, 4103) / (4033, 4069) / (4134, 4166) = -0.02 mag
